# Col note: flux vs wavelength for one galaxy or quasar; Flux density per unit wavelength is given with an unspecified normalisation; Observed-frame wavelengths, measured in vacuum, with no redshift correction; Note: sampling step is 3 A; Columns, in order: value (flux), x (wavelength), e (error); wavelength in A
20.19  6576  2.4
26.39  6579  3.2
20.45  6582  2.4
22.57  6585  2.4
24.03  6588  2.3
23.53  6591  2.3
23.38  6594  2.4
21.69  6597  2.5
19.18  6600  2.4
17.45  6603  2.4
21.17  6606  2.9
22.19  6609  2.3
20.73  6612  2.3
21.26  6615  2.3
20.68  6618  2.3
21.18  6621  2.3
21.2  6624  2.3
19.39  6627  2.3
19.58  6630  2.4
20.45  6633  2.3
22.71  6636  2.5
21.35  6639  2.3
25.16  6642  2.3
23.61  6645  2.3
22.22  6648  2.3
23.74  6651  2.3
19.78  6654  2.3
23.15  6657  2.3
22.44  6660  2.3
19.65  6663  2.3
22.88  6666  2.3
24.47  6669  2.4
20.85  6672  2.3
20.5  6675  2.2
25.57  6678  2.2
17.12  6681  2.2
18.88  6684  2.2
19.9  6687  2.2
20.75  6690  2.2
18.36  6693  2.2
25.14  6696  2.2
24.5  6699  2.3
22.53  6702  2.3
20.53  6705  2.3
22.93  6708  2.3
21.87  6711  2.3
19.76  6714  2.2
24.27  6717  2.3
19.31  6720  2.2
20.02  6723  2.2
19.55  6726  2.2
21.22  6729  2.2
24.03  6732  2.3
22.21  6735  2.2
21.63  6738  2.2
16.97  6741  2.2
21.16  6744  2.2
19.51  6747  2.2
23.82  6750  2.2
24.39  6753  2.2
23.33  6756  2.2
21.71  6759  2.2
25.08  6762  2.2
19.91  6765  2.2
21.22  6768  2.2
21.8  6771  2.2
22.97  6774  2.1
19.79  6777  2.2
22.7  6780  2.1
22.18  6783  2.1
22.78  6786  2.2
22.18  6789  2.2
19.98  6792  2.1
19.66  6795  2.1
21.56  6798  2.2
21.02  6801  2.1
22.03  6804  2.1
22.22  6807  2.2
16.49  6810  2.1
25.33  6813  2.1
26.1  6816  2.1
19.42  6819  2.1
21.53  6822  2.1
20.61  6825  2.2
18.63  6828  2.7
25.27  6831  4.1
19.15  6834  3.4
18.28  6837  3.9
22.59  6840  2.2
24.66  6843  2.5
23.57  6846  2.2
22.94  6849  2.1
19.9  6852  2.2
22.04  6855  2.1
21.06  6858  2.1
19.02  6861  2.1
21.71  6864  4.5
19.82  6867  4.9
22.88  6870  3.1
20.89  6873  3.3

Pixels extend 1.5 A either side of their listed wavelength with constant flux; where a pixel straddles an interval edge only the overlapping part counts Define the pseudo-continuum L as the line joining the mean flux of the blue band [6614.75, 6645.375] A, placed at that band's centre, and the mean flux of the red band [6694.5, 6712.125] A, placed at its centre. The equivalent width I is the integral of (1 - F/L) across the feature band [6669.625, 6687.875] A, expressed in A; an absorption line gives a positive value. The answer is 1.42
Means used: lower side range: 21.4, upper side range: 22.9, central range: 20.7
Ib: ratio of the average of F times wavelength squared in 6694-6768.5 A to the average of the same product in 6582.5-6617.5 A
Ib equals 1.1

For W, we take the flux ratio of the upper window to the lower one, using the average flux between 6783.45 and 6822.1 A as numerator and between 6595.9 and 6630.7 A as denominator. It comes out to 1.1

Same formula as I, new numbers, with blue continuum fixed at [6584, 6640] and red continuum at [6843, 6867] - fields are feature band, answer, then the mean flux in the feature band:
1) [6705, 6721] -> -0.2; 21.6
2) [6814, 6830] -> 0.0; 21.5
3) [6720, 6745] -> 0.8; 20.8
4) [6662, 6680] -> -0.8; 22.2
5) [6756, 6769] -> -0.4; 22.2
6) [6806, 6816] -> -0.2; 22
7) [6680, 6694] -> 1.5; 19.1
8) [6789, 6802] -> 0.5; 20.7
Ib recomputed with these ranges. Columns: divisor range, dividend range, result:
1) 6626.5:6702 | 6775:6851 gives 1.04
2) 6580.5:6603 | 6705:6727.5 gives 1.00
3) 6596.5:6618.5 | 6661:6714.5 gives 1.07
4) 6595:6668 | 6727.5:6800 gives 1.06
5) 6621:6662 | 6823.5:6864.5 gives 1.04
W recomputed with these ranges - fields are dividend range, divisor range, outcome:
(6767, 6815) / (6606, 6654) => 1.00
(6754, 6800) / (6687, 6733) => 1.01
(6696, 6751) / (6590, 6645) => 1.01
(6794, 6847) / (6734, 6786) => 0.99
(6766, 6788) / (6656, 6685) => 1.01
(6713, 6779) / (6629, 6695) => 1.00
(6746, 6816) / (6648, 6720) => 1.01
